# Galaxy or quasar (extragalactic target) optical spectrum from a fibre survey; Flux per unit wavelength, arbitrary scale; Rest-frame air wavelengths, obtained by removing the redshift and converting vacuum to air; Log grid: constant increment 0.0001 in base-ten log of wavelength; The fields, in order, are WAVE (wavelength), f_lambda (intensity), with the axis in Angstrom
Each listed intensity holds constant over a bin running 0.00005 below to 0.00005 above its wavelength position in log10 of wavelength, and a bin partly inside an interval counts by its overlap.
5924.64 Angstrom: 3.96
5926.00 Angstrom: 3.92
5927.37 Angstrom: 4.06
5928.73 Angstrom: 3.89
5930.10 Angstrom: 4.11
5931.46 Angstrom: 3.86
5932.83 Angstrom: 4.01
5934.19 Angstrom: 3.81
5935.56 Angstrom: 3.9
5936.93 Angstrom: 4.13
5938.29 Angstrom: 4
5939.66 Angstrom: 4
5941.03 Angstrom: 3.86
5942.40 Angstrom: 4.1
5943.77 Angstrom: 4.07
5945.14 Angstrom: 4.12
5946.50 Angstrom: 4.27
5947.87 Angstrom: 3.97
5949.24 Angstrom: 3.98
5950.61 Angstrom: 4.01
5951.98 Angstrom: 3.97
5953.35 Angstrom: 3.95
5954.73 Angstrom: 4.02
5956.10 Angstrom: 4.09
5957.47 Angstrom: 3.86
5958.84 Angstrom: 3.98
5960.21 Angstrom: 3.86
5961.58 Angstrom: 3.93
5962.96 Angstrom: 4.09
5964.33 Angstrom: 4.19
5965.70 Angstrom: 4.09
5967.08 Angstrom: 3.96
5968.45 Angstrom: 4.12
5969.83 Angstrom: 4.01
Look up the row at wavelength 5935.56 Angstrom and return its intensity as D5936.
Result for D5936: 3.9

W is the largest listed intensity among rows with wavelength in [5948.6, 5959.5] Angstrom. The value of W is 4.09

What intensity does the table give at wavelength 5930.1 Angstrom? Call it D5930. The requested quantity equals 4.11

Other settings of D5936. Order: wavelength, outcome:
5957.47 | 3.86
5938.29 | 4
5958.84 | 3.98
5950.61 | 4.01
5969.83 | 4.01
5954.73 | 4.02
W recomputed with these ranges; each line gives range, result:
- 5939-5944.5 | 4.1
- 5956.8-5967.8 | 4.19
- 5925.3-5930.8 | 4.11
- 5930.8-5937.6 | 4.13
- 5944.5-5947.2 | 4.27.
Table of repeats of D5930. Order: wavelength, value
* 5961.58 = 3.93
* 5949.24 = 3.98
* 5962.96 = 4.09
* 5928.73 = 3.89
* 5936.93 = 4.13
